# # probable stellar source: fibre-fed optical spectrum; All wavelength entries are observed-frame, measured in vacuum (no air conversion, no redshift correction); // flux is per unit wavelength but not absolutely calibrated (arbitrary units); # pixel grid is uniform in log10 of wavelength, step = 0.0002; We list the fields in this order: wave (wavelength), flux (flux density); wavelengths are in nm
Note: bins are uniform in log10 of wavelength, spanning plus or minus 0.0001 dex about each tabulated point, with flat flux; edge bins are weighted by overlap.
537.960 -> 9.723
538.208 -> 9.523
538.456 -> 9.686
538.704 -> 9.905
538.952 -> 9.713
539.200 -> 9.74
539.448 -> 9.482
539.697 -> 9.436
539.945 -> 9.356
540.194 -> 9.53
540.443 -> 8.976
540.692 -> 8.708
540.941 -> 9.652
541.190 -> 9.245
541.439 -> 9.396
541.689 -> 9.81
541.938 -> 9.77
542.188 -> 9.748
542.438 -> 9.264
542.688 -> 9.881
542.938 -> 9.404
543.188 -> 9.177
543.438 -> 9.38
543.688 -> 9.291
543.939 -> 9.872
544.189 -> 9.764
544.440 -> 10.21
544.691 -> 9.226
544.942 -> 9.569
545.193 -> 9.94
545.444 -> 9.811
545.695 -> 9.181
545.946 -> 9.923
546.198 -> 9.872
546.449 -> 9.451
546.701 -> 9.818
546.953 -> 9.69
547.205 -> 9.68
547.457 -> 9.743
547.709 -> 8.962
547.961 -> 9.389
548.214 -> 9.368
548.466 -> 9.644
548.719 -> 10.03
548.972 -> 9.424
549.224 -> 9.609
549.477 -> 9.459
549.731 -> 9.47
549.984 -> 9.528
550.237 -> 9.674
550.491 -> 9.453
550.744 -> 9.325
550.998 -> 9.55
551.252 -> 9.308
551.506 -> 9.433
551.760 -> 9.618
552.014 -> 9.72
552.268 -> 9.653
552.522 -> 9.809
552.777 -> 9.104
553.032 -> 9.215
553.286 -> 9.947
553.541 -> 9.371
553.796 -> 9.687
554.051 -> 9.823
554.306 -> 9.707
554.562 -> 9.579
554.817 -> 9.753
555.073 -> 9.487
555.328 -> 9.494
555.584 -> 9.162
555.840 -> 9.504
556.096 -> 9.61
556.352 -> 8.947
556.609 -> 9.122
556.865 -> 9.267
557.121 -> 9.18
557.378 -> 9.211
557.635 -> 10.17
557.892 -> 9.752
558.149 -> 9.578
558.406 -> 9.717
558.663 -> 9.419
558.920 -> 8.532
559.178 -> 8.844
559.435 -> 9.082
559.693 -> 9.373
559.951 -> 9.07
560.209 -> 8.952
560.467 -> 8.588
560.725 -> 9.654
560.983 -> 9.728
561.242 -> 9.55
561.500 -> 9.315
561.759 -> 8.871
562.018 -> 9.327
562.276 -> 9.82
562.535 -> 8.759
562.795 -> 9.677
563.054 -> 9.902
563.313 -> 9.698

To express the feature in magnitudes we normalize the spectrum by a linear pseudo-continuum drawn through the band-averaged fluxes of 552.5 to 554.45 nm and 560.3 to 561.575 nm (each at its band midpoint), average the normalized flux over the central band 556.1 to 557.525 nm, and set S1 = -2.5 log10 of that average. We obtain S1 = 0.03 mag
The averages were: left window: 9.57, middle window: 9.2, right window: 9.36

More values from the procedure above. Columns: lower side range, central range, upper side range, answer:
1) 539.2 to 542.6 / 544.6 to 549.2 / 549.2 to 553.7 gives -0.01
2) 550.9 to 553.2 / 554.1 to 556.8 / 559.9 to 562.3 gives 0.00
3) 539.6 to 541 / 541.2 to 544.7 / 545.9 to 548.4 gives -0.02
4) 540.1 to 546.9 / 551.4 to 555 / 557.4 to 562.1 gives -0.02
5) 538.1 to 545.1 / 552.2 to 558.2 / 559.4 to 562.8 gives -0.02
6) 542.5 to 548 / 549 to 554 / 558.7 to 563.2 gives -0.01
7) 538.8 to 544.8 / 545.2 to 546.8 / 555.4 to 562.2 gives -0.03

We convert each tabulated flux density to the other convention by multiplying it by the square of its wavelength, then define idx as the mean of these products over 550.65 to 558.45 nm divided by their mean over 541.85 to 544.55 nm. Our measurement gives 1.03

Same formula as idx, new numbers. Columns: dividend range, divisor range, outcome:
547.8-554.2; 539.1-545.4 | 1.04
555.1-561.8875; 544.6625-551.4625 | 1.01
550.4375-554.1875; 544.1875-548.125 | 1.01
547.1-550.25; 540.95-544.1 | 1.02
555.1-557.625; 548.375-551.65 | 1.00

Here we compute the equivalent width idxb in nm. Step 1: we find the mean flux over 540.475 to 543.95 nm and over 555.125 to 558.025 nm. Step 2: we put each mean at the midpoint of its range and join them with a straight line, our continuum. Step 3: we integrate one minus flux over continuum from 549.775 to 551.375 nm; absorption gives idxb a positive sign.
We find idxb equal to -0.009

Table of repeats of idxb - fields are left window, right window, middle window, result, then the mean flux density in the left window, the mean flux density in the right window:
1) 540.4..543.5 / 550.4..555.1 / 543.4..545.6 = -0.051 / 9.43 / 9.56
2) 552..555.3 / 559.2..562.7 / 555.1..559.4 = 0.034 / 9.6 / 9.23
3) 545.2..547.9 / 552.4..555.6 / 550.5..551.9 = 0.020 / 9.62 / 9.56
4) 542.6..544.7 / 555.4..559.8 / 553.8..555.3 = -0.044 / 9.59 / 9.32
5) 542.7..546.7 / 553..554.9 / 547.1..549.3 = 0.022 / 9.62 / 9.66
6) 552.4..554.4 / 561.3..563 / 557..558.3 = -0.017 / 9.58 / 9.33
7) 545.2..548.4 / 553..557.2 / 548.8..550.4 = 0.002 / 9.59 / 9.47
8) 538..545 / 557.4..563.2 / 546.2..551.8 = -0.047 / 9.53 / 9.35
